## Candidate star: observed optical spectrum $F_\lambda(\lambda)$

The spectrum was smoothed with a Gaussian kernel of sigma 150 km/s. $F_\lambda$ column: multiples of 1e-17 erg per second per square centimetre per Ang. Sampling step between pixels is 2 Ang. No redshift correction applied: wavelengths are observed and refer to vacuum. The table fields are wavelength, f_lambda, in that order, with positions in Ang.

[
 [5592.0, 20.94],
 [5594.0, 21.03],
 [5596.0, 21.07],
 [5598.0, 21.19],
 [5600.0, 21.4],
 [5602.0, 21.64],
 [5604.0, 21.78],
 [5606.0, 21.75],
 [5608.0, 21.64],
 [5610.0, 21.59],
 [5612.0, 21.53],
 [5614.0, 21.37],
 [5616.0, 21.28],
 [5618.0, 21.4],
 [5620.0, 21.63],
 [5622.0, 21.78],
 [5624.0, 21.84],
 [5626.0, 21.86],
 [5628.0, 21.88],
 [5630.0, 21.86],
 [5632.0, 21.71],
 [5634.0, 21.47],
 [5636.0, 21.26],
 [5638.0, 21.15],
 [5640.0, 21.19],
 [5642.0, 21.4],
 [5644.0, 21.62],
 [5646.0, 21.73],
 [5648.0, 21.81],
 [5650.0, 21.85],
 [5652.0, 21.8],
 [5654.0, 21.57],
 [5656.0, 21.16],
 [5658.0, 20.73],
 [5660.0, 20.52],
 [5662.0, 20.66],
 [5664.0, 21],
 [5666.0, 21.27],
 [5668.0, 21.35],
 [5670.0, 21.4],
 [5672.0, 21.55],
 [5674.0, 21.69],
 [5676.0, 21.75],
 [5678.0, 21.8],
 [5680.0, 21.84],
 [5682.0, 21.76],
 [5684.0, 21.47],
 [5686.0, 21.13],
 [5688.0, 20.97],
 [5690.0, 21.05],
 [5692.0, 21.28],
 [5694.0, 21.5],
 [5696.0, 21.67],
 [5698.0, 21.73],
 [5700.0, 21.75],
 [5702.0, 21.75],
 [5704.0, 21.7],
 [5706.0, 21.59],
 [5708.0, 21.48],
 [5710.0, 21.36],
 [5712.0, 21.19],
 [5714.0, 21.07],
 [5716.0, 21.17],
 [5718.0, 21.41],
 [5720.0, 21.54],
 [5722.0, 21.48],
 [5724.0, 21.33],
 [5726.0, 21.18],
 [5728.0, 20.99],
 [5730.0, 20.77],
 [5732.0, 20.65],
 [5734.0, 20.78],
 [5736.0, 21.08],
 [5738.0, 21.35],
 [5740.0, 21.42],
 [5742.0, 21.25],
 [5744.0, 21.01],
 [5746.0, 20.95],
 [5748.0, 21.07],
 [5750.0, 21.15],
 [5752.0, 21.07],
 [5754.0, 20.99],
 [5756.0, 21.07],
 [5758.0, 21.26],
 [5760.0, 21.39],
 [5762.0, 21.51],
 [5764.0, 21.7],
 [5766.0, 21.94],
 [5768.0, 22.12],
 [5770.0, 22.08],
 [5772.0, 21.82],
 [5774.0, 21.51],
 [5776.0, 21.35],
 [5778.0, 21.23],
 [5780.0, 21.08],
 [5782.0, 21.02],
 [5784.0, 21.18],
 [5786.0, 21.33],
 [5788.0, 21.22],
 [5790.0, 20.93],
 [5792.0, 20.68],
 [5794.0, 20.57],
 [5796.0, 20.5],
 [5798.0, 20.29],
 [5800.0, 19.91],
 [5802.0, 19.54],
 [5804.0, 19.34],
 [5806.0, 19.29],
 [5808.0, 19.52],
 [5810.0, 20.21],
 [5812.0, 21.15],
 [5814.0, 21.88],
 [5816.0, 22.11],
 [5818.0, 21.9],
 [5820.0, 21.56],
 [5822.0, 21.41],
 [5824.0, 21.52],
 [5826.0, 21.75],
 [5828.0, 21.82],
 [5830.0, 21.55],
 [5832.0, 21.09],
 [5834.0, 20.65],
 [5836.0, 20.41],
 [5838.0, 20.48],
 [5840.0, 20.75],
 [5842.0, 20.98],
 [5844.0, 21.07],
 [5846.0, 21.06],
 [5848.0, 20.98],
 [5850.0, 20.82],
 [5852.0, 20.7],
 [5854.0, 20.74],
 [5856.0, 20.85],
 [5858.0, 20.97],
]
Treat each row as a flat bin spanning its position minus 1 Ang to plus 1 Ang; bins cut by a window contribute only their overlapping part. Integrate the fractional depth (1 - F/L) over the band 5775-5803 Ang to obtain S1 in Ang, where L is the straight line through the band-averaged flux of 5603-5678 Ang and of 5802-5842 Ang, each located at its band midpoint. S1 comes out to 0.3 Ang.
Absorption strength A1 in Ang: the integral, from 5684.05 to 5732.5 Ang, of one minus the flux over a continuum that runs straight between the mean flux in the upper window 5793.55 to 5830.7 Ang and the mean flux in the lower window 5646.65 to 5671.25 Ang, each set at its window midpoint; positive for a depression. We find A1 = -0.5 Ang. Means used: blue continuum 21.3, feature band 21.3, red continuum 20.8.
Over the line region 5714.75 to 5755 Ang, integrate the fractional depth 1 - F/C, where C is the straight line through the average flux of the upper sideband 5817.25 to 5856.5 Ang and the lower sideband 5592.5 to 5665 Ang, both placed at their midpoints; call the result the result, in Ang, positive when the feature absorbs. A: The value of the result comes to 0.3 Ang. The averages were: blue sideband 21.4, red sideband 21.1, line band 21.1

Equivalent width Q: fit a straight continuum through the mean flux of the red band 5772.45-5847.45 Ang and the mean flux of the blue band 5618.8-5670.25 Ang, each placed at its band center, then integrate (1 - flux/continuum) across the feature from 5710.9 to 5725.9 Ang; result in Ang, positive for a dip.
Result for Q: -0.07 Ang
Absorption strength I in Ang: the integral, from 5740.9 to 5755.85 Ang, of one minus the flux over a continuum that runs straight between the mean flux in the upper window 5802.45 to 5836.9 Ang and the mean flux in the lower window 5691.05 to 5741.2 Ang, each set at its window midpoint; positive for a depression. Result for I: 0.11 Ang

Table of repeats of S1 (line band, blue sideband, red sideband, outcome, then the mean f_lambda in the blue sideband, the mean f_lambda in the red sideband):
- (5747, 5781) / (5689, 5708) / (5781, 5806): -1.0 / 21.6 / 20.5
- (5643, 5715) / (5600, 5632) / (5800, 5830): -0.1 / 21.6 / 20.9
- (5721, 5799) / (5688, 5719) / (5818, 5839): 0.6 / 21.4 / 21.3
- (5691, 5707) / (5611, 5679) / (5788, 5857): -0.3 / 21.5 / 20.8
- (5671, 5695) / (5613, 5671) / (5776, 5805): -0.3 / 21.4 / 20.7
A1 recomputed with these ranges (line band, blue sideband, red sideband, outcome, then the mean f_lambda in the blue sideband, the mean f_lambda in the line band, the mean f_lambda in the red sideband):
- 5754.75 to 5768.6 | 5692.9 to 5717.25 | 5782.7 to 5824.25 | -0.3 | 21.5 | 21.5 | 20.8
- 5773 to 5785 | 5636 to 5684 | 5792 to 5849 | -0.1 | 21.4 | 21.2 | 20.8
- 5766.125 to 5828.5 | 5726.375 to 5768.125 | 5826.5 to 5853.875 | 0.1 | 21.2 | 21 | 21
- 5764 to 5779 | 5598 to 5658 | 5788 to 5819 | -0.7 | 21.6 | 21.7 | 20.5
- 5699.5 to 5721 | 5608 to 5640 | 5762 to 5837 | -0.1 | 21.6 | 21.4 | 21.1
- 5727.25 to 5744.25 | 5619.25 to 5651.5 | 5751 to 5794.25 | 0.3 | 21.6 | 21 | 21.3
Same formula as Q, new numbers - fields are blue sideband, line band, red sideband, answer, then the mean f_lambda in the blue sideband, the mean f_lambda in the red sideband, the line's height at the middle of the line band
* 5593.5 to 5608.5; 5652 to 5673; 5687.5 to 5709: 0.3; 21.4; 21.5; 21.5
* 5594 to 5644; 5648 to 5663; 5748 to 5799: 0.2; 21.5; 21.2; 21.5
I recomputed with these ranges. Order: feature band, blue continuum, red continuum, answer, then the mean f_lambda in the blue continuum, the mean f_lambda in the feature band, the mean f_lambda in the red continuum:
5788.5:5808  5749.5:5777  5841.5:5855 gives 1.0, 21.5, 20.1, 20.9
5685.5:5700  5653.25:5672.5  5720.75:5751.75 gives -0.2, 21.1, 21.4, 21.1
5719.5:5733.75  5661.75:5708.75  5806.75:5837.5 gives 0.2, 21.5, 21.1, 21.2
